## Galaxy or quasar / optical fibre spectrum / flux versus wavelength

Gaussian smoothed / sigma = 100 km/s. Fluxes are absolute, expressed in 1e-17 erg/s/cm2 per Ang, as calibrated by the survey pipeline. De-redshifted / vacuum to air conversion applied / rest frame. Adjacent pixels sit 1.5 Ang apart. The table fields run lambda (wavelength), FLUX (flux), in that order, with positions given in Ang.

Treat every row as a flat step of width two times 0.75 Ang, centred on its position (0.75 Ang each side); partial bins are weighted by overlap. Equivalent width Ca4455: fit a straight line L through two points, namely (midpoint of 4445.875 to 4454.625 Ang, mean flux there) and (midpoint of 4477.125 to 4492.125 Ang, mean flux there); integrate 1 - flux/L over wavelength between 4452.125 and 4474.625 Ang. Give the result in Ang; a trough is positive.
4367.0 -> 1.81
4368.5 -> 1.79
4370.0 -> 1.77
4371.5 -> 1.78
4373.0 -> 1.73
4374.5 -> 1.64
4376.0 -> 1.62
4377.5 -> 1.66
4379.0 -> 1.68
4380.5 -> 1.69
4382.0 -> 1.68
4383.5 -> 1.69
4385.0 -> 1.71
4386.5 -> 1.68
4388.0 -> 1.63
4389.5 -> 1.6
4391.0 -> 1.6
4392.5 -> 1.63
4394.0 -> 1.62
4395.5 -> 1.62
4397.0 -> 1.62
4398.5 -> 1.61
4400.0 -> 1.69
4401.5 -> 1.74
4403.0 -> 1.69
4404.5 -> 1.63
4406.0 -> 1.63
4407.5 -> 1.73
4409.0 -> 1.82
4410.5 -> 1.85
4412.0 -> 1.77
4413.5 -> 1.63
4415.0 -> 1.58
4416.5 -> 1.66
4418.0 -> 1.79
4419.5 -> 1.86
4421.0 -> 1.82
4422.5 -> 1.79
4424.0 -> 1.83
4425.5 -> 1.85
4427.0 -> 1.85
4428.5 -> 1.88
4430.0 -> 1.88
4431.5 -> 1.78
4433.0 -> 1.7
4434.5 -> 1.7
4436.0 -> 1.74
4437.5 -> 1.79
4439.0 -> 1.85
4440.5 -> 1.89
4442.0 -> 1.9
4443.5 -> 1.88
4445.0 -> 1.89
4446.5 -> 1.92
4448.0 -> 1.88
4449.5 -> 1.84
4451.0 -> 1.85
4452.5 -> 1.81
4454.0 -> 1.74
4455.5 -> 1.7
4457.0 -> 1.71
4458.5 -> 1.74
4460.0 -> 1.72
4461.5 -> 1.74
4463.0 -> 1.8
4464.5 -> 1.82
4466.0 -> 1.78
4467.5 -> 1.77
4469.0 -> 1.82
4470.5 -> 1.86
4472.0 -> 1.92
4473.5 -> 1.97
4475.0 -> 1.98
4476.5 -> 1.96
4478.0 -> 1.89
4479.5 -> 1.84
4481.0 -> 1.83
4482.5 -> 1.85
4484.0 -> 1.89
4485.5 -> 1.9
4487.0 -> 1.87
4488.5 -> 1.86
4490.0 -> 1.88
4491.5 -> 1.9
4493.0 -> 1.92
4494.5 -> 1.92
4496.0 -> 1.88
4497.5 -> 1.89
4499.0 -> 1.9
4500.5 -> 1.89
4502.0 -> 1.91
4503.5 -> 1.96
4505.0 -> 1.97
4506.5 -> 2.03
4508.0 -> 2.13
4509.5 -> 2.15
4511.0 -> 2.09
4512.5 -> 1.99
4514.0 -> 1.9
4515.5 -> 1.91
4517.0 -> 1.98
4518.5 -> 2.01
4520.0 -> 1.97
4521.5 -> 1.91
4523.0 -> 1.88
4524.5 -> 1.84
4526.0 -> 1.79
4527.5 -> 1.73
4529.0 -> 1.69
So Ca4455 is 0.7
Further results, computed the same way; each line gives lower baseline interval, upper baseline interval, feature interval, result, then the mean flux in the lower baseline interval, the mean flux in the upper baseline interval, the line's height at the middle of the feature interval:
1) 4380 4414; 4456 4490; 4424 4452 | -1.13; 1.68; 1.84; 1.77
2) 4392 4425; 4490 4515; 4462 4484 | 0.23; 1.71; 1.96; 1.88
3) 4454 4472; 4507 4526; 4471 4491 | -0.59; 1.77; 1.97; 1.84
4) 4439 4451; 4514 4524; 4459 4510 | 0.52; 1.88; 1.94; 1.91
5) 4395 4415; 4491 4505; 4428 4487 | -0.53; 1.69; 1.91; 1.82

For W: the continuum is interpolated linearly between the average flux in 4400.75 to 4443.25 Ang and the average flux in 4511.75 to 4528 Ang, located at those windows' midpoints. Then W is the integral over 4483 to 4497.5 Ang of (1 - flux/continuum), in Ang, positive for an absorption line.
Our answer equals -0.2 Ang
